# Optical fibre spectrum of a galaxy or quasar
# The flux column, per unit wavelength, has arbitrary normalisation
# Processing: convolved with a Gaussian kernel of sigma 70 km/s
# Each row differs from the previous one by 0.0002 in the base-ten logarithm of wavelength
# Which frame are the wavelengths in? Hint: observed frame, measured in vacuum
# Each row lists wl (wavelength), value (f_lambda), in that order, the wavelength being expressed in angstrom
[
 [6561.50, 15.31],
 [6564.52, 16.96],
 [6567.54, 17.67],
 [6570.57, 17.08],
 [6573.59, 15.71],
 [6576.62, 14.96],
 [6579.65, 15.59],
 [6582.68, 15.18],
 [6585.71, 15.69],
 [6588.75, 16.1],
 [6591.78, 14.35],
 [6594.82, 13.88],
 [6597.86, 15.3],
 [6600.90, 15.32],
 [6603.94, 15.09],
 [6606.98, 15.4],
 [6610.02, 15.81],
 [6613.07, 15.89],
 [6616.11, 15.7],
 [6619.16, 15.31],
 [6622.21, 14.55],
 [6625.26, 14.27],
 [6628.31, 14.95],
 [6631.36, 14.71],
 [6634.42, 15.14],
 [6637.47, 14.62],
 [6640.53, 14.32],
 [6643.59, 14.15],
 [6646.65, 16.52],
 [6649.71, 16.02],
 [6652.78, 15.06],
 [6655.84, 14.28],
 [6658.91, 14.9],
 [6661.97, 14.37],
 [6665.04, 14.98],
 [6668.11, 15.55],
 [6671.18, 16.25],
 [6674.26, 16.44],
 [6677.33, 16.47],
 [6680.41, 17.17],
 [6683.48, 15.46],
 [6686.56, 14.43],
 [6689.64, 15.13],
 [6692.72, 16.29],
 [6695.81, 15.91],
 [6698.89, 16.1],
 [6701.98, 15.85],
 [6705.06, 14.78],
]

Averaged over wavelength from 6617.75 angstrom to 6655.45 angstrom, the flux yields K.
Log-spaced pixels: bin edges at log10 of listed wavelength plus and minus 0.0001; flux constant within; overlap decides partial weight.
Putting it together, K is 14.9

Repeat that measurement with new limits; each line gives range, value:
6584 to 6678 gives 15.2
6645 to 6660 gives 15.4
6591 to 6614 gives 15.1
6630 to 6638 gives 14.9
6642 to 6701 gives 15.6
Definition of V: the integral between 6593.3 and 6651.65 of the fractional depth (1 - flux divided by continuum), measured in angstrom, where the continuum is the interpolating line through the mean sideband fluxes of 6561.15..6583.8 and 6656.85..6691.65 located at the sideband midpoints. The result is 2.7 angstrom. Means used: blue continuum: 16.1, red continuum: 15.6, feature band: 15.1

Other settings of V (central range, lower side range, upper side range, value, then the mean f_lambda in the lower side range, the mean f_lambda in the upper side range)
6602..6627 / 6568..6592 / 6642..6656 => 0.43 angstrom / 15.7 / 15.3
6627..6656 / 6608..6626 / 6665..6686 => 1.12 angstrom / 15.3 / 16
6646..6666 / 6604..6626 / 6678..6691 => 0.49 angstrom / 15.3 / 15.6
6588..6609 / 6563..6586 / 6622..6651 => 0.84 angstrom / 16.1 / 14.9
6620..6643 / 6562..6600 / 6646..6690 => 1.39 angstrom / 15.7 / 15.5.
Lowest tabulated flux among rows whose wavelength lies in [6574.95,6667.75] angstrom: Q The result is 13.88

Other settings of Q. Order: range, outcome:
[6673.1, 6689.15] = 14.43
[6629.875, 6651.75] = 14.15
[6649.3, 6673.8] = 14.28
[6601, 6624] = 14.55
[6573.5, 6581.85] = 14.96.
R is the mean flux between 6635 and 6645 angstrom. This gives 14.4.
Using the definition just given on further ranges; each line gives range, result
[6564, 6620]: 15.6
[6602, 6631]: 15.2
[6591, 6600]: 14.6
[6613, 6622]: 15.4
